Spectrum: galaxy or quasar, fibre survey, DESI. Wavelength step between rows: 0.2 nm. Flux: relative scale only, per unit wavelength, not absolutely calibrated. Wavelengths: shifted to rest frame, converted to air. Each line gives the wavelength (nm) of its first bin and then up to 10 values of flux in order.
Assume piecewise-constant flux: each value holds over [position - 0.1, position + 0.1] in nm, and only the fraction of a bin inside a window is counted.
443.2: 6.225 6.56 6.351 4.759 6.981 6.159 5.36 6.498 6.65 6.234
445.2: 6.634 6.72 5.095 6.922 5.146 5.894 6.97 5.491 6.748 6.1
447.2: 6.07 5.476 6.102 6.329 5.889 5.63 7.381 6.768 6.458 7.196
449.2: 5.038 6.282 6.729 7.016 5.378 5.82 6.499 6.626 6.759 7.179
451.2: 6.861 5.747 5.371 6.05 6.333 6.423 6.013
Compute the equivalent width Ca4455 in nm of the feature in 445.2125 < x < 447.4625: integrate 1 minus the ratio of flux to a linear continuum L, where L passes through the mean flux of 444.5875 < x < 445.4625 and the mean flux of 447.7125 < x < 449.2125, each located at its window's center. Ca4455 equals 0.14 nm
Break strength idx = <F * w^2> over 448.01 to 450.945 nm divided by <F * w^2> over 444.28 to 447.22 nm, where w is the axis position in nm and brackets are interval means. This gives 1.05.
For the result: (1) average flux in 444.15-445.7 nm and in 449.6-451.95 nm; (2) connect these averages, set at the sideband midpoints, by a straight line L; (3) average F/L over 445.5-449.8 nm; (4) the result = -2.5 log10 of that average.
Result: 0.008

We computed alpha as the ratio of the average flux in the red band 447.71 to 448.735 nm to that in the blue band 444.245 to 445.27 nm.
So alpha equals 1.02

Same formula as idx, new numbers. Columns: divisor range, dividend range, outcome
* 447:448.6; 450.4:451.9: 1.05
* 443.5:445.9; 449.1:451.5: 1.05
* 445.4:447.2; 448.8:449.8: 1.07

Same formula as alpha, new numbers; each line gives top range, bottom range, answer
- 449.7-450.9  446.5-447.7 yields 1.06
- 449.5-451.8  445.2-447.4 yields 1.04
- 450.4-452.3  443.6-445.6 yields 1.03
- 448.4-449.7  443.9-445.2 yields 1.02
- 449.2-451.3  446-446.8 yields 1.06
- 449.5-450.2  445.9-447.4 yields 1.05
